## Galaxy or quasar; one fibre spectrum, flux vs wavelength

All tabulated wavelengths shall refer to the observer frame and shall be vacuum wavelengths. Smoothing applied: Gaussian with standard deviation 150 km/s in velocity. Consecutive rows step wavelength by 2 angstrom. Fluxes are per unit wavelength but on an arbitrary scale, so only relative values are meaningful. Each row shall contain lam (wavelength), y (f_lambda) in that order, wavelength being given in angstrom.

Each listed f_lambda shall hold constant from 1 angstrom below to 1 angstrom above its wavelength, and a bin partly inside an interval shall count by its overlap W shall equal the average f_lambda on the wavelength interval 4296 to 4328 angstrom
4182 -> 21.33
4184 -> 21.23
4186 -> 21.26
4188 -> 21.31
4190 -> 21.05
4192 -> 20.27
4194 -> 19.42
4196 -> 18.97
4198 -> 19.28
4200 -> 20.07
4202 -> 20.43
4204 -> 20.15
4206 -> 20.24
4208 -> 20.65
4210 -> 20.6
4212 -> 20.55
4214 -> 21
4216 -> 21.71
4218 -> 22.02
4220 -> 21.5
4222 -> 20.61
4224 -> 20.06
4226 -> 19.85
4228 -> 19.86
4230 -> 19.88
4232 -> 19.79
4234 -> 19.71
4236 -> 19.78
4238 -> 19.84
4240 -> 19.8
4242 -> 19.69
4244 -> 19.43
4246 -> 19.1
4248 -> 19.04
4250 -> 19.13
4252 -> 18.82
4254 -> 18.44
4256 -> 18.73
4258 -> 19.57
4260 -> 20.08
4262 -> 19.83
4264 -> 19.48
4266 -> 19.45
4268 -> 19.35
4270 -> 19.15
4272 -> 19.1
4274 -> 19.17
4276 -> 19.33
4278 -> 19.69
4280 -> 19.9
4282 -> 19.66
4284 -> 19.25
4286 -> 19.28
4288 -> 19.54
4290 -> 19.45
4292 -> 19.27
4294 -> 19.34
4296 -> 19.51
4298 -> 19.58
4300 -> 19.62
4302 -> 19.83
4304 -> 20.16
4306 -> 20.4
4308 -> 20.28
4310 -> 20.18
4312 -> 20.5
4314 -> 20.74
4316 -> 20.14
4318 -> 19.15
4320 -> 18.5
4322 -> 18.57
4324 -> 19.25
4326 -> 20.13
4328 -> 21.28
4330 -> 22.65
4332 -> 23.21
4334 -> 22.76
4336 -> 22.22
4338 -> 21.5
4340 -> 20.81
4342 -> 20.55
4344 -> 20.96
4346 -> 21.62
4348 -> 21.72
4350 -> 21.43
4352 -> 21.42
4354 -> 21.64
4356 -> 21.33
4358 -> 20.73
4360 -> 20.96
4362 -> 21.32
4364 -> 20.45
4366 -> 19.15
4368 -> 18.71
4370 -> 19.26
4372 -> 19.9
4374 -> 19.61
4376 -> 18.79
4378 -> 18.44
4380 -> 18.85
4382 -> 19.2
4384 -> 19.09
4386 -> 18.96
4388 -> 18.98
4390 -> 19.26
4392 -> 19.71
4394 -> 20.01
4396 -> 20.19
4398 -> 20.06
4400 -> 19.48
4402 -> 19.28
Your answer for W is 19.8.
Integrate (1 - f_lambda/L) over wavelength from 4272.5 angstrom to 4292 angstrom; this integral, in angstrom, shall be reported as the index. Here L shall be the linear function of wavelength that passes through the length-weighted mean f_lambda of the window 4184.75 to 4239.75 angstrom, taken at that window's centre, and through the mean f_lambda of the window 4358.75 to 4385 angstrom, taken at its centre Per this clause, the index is 0.5 angstrom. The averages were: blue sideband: 20.4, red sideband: 19.5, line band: 19.5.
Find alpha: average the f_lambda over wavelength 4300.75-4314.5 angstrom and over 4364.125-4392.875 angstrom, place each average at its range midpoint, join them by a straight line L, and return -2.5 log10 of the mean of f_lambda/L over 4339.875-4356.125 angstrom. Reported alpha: -0.09 mag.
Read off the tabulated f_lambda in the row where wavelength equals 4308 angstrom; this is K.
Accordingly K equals 20.28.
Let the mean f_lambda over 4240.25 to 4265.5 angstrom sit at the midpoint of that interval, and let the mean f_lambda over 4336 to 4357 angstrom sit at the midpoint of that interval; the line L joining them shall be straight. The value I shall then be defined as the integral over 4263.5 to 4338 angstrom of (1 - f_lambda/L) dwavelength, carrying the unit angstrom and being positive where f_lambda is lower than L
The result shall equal 1.3 angstrom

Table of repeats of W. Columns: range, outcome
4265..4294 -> 19.4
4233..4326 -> 19.5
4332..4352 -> 21.6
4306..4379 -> 20.5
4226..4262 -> 19.5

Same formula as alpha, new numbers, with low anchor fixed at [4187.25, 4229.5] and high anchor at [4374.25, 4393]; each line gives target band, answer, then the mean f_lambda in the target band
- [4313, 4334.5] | -0.05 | 20.5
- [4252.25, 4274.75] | 0.04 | 19.3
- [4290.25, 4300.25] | 0.02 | 19.5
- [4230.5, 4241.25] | 0.02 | 19.8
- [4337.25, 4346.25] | -0.09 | 21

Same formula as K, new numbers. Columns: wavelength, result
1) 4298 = 19.58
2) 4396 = 20.19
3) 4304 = 20.16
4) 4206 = 20.24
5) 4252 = 18.82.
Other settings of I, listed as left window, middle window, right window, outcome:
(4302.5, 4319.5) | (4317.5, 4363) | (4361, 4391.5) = -2.9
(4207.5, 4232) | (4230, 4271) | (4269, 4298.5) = 1.3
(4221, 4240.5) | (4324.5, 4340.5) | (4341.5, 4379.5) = -1.2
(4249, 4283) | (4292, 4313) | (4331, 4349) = 0.6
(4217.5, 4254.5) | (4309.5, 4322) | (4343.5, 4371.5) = 0.4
